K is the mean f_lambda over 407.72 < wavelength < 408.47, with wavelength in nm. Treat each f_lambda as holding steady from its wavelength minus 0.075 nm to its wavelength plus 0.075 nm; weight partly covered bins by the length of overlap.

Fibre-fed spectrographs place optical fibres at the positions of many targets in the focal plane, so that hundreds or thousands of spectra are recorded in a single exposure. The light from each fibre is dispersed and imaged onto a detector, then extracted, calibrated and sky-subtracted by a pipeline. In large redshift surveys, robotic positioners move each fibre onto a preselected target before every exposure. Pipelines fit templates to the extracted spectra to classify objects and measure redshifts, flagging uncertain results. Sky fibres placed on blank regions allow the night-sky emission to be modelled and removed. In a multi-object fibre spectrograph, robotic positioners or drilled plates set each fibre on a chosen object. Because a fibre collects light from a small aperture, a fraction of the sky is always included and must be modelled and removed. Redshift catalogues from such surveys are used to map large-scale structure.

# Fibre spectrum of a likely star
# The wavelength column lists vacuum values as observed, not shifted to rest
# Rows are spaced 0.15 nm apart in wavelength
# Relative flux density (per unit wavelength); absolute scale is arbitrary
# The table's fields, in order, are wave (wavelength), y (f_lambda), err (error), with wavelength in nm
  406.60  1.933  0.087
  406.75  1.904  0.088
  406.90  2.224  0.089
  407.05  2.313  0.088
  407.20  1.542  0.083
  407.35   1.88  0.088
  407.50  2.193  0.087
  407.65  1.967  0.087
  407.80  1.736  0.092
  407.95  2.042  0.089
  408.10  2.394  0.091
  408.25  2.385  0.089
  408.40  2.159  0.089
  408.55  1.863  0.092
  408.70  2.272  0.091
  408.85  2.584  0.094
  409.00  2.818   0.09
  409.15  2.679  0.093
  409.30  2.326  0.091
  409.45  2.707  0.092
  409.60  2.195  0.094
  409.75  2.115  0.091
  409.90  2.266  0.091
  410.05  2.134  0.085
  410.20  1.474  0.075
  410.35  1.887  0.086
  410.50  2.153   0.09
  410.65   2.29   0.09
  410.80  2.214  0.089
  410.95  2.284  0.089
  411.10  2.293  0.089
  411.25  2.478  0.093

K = 2.14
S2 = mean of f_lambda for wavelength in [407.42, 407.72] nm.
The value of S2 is 2.08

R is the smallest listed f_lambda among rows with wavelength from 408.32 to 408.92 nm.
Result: 1.863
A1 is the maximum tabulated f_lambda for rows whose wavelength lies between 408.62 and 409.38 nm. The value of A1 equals 2.818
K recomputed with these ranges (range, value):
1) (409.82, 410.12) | 2.2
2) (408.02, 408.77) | 2.21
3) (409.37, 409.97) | 2.32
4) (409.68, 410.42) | 1.97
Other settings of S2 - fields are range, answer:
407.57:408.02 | 1.92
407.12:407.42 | 1.72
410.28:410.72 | 2.11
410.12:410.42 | 1.68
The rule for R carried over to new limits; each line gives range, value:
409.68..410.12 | 2.115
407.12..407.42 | 1.542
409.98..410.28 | 1.474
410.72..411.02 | 2.214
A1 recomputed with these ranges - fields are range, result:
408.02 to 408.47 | 2.394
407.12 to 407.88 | 2.193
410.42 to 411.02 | 2.29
